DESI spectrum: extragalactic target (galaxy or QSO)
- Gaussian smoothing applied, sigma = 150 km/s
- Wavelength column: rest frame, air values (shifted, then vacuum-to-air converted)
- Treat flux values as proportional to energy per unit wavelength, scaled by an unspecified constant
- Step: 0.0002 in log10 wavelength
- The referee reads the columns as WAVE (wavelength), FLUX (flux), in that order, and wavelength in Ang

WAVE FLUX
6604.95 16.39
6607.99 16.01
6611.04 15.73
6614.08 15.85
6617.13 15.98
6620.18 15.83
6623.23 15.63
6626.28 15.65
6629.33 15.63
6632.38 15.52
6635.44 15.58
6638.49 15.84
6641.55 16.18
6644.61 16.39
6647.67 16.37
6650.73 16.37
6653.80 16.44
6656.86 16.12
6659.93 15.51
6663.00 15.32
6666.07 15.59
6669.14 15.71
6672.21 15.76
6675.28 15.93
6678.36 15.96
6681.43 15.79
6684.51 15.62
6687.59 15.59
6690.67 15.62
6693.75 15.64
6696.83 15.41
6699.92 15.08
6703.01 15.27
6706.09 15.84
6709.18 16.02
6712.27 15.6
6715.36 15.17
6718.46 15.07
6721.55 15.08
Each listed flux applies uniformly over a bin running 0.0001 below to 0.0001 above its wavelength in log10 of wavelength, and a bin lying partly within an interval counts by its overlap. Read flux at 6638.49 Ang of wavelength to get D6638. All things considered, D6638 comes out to 15.84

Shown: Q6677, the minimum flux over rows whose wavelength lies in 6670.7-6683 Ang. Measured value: 15.76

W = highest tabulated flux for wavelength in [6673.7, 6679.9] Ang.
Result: 15.96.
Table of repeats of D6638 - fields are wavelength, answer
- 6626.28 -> 15.65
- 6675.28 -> 15.93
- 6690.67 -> 15.62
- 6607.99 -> 16.01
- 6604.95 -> 16.39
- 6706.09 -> 15.84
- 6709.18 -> 16.02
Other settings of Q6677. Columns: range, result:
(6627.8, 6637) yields 15.52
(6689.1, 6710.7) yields 15.08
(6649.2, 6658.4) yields 16.12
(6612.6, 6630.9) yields 15.63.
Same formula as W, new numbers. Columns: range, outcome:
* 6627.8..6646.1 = 16.39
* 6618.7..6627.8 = 15.83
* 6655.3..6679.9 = 16.12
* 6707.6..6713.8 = 16.02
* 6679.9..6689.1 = 15.79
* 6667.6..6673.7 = 15.76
